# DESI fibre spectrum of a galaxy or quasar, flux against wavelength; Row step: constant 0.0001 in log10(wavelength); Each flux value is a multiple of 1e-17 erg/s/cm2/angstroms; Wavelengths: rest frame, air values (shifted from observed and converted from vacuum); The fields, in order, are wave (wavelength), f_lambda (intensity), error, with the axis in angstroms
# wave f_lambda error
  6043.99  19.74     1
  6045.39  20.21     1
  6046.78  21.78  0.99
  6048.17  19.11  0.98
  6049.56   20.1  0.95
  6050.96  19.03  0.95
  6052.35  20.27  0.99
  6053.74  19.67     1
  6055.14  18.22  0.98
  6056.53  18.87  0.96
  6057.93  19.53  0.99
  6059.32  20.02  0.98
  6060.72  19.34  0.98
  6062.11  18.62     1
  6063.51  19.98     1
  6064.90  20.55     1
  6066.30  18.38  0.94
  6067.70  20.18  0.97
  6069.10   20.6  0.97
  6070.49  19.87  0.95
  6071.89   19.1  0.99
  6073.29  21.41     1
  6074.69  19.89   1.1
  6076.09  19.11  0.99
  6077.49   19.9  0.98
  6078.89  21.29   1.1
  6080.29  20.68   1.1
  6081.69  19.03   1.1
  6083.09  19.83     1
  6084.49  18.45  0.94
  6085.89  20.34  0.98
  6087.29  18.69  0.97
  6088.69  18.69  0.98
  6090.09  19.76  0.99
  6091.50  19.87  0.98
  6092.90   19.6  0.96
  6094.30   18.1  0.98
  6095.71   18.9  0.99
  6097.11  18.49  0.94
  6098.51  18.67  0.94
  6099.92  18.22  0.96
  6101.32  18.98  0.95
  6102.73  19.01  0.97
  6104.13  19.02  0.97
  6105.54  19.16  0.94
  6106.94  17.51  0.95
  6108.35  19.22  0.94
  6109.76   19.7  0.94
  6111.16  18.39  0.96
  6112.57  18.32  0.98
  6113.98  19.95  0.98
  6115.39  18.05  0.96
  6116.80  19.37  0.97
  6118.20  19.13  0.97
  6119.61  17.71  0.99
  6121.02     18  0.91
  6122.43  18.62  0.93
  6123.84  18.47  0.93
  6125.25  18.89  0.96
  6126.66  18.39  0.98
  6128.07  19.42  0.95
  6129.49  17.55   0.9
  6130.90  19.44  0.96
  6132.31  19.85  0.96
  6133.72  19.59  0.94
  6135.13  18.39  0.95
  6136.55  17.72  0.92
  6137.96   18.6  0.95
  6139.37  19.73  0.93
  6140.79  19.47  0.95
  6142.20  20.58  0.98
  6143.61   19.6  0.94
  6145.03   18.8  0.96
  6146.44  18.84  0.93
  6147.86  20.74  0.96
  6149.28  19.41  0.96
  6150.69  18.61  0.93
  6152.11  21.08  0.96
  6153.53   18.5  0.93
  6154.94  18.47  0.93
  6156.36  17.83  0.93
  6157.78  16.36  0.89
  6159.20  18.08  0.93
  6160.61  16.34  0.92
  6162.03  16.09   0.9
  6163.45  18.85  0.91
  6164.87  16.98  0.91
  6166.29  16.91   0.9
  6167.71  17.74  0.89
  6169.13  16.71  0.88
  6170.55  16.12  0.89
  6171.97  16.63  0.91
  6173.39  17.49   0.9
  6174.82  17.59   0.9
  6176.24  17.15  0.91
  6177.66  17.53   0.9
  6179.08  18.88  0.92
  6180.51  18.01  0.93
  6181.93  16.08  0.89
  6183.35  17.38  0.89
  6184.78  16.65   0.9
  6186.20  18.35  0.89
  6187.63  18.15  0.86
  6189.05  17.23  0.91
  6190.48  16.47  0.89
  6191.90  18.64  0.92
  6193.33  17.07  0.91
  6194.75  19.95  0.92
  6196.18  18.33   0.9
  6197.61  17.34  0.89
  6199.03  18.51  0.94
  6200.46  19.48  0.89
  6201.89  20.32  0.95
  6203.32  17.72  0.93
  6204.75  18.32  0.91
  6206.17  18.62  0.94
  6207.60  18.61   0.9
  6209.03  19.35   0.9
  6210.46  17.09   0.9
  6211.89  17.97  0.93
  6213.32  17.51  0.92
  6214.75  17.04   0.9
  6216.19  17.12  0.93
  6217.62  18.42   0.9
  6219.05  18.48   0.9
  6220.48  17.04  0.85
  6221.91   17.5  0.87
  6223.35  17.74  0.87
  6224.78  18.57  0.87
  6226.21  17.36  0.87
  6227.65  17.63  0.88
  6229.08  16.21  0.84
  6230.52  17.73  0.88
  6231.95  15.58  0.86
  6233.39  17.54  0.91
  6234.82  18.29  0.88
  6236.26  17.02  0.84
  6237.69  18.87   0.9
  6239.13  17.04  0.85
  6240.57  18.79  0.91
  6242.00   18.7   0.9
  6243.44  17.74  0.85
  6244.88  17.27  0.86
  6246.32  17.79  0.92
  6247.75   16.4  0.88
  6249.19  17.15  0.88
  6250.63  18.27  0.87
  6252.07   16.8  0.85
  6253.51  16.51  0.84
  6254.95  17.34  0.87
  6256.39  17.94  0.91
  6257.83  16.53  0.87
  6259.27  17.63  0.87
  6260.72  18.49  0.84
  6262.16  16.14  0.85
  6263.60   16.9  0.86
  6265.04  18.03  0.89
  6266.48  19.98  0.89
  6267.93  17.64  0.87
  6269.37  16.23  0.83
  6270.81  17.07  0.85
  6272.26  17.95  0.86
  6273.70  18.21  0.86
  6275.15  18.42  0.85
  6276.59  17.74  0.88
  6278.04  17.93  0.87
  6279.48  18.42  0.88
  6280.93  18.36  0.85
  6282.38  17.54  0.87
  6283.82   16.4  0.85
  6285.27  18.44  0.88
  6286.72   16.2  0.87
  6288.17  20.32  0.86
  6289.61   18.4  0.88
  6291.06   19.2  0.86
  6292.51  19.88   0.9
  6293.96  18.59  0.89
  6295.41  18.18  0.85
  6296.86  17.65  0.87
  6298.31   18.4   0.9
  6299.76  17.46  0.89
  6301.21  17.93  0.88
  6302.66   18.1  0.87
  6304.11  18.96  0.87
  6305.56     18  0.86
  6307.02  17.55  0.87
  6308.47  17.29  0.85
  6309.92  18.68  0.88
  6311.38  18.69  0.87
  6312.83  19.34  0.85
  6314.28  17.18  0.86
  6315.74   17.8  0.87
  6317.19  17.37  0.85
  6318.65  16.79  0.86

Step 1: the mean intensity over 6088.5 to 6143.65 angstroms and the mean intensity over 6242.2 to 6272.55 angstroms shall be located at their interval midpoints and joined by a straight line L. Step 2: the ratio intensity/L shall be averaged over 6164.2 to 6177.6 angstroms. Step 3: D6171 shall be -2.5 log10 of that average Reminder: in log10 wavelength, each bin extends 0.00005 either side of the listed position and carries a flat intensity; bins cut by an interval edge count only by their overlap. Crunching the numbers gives 0.08 mag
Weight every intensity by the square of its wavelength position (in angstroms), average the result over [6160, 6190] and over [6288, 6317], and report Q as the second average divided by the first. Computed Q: 1.11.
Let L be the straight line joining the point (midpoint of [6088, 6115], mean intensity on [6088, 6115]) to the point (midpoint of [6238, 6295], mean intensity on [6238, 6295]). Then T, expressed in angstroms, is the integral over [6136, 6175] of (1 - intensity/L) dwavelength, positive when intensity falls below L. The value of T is 0.71 angstroms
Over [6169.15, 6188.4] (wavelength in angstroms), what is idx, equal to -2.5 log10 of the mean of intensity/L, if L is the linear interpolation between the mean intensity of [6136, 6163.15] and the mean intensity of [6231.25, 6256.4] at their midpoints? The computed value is 0.058 mag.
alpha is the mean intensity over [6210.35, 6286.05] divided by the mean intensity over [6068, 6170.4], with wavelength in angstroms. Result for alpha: 0.93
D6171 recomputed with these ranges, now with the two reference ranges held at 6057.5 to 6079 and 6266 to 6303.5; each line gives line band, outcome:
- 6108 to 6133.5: 0.03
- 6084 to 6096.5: 0.03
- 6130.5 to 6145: 0.00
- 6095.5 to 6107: 0.05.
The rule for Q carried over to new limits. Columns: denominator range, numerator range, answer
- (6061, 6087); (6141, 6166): 0.96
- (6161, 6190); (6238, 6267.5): 1.04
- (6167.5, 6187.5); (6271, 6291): 1.08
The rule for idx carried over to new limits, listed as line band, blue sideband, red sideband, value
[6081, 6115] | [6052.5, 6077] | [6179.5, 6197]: 0.01 mag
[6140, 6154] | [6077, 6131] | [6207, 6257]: -0.06 mag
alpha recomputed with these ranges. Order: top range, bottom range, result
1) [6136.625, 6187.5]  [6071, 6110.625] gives 0.94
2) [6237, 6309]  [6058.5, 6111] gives 0.92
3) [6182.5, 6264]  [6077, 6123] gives 0.93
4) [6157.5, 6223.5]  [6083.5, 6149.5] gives 0.93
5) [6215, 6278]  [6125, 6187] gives 0.97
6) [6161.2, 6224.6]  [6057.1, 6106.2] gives 0.91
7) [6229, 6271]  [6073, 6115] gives 0.91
